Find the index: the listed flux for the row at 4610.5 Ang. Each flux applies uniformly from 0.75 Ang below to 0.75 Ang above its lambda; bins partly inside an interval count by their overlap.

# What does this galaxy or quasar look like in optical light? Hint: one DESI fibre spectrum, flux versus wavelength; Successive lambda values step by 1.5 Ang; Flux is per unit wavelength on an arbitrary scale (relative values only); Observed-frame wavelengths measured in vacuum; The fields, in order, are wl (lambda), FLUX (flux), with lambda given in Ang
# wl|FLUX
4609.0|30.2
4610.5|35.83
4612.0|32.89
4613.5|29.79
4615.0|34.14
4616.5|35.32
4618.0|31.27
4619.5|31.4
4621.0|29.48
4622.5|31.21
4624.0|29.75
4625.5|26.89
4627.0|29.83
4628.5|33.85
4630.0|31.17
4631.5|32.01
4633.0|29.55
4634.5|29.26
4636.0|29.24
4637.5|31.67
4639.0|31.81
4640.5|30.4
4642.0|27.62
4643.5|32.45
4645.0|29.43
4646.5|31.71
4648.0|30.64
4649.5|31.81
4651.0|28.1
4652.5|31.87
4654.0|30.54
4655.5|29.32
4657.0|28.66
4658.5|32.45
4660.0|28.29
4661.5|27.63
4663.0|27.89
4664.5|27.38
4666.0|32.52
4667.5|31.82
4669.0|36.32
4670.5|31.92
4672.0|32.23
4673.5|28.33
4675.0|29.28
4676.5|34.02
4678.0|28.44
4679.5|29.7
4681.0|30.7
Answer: 35.83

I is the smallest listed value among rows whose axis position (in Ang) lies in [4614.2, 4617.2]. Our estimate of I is 34.14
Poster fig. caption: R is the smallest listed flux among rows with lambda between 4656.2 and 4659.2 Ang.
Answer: 28.66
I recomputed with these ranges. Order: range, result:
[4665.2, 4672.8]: 31.82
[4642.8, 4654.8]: 28.1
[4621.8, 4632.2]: 26.89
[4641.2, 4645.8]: 27.62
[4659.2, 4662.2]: 27.63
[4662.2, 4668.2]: 27.38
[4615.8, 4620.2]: 31.27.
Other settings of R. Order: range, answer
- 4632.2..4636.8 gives 29.24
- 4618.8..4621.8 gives 29.48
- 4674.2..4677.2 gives 29.28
